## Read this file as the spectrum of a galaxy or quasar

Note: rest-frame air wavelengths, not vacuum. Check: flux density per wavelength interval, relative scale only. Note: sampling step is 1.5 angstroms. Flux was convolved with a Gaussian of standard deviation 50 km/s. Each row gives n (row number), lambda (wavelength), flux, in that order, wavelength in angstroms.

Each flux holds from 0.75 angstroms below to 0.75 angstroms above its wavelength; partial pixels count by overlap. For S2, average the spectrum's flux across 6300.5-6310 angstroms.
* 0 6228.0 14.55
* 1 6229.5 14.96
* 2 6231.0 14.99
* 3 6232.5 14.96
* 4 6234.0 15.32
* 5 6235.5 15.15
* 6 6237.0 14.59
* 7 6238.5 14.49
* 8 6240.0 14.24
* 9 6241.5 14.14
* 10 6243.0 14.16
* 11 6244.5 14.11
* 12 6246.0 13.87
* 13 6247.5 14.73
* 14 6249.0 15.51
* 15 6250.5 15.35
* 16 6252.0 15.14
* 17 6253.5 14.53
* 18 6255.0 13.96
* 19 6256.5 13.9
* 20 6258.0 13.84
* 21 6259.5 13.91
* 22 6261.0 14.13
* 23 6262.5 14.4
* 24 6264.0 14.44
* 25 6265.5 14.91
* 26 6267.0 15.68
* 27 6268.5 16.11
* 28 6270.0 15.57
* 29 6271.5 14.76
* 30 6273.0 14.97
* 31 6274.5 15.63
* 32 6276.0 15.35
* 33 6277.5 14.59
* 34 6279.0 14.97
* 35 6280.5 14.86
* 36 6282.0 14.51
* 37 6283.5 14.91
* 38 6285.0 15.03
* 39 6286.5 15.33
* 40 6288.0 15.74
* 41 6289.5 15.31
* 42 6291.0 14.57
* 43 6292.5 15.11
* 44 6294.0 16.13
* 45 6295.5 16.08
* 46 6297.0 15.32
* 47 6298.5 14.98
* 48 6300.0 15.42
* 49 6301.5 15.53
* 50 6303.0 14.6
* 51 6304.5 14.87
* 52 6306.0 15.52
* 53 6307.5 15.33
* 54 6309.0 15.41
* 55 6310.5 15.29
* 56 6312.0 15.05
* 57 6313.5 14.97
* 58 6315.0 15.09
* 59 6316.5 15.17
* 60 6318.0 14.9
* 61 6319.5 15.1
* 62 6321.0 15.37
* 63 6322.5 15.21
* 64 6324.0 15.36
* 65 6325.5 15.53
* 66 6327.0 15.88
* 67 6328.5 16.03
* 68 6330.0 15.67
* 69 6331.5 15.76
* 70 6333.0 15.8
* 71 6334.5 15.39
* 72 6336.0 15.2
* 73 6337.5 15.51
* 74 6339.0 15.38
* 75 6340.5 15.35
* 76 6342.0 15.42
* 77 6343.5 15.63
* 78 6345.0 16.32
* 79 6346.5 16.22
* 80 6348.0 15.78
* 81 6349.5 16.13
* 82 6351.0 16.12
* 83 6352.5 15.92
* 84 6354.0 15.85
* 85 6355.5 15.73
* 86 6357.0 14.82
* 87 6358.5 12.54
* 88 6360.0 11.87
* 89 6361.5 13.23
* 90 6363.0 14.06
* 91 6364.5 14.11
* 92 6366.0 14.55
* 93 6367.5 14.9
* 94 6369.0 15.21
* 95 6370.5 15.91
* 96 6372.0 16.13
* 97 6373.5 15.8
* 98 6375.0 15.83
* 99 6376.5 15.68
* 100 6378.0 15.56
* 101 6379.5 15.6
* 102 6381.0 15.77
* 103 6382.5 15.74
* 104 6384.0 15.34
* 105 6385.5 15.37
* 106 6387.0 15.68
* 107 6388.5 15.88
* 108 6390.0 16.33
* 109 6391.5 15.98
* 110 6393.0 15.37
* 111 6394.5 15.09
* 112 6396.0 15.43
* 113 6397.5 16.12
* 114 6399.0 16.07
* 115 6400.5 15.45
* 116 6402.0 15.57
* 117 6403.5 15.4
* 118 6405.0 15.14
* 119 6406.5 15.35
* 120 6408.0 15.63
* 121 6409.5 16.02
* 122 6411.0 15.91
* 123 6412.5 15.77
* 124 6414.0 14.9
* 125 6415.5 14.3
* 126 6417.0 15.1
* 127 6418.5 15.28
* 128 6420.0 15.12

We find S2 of 15.2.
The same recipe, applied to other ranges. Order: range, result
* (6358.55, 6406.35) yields 15.3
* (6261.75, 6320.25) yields 15.2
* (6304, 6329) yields 15.3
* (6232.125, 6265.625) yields 14.5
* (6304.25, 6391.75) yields 15.3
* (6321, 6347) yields 15.6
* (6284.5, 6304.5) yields 15.3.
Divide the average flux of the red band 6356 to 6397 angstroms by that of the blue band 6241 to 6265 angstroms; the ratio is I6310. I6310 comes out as 1.05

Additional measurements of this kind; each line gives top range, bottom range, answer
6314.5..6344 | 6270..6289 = 1.02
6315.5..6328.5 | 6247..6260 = 1.06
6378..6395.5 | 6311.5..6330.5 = 1.02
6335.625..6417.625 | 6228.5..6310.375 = 1.03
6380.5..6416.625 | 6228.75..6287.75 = 1.05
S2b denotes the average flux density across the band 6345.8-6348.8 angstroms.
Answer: 16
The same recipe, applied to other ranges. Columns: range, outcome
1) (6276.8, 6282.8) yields 14.7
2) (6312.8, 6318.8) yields 15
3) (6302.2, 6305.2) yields 14.7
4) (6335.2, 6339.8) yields 15.4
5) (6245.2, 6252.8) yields 14.9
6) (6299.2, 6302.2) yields 15.5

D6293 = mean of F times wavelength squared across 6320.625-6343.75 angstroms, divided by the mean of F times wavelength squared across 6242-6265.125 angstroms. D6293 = 1.11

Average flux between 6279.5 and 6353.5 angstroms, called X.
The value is 15.4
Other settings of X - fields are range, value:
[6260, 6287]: 15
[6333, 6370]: 15.1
